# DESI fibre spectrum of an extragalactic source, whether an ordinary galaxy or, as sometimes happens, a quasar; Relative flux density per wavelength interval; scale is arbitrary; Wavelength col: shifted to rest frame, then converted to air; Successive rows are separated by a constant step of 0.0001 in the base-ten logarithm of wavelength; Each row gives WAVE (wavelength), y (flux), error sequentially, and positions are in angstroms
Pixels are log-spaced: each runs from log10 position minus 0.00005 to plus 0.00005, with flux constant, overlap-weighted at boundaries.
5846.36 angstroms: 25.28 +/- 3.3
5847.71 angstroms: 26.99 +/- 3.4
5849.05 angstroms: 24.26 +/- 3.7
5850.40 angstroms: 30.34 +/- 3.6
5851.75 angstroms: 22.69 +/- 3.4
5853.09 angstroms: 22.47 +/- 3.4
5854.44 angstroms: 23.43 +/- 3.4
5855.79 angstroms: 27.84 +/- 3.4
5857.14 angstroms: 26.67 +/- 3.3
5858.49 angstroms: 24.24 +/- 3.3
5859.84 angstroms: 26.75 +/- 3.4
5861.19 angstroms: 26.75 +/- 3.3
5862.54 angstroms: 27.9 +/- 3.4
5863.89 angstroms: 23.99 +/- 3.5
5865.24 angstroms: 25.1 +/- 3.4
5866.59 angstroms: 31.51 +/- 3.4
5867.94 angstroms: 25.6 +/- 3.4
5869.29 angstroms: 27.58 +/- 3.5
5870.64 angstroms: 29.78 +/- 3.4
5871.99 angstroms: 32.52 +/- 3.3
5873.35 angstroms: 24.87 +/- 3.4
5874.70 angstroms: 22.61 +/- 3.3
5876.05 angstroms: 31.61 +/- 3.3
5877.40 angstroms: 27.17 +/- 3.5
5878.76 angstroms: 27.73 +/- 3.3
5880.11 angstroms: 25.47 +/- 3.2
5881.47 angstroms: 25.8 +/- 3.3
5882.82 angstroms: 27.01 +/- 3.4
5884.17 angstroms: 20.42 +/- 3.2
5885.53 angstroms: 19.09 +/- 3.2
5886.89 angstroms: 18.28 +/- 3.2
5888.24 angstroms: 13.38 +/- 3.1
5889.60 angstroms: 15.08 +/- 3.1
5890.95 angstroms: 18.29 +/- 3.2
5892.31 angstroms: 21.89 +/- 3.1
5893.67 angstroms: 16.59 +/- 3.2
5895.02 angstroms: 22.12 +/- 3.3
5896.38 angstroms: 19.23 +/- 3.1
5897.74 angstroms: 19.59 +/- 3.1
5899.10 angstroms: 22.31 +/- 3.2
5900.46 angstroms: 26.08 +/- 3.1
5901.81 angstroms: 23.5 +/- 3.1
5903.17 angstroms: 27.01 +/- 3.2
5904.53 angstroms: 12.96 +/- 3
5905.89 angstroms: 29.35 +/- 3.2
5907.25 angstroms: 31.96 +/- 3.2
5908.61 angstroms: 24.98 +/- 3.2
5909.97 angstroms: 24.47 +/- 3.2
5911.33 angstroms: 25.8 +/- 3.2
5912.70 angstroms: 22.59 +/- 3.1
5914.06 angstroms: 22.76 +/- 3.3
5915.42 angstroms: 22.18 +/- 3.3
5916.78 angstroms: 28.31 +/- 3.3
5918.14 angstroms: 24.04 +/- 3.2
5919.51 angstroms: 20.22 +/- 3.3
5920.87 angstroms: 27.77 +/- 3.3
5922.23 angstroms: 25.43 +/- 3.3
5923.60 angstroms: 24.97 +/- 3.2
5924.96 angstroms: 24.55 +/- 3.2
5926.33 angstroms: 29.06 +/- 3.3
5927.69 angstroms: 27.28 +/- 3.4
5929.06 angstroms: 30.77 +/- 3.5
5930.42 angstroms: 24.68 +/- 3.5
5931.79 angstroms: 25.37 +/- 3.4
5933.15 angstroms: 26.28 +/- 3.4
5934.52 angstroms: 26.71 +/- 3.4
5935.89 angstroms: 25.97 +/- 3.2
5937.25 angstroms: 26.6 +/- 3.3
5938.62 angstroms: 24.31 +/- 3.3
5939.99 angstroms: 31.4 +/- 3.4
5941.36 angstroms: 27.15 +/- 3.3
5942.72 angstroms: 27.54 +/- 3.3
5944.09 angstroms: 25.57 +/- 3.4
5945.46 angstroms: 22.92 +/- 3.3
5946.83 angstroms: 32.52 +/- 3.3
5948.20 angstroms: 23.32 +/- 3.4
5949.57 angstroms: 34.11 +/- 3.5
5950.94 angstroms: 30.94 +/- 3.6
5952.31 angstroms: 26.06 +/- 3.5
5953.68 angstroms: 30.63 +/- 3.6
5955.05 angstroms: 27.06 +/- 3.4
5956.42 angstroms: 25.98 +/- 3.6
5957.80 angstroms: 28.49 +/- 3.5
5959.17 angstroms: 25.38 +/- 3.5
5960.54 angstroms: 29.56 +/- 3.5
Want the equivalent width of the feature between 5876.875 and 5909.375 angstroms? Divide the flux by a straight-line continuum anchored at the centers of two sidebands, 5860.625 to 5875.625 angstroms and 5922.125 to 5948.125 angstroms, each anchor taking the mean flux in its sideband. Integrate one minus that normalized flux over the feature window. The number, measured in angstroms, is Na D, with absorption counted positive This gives 5.7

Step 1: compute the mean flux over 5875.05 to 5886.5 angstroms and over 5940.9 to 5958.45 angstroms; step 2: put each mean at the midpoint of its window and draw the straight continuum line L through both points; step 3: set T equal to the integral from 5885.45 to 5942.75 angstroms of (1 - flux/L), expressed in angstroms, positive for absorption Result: 5.7 angstroms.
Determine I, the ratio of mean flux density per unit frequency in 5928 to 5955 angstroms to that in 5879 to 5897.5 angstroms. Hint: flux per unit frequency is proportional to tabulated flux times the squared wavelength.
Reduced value 1.38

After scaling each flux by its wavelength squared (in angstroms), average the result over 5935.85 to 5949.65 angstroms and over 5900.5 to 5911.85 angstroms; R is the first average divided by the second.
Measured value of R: 1.1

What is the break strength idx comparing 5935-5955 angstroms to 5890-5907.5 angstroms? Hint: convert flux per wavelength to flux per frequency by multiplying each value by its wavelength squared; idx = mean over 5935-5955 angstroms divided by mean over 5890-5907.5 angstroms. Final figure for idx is 1.28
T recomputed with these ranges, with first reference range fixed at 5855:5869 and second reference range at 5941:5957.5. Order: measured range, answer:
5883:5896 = 4.00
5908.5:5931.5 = 1.80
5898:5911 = 1.25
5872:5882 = -0.02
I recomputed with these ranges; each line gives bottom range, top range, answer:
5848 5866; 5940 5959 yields 1.12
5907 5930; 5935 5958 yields 1.09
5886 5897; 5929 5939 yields 1.46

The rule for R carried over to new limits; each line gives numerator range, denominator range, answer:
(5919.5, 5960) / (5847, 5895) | 1.13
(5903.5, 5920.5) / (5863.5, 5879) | 0.89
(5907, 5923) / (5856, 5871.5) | 0.94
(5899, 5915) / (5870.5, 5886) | 0.95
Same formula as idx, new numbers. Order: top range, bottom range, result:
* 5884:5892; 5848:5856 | 0.70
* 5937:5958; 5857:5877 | 1.05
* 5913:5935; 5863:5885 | 0.97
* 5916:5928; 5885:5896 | 1.43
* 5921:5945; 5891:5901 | 1.30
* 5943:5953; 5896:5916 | 1.19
